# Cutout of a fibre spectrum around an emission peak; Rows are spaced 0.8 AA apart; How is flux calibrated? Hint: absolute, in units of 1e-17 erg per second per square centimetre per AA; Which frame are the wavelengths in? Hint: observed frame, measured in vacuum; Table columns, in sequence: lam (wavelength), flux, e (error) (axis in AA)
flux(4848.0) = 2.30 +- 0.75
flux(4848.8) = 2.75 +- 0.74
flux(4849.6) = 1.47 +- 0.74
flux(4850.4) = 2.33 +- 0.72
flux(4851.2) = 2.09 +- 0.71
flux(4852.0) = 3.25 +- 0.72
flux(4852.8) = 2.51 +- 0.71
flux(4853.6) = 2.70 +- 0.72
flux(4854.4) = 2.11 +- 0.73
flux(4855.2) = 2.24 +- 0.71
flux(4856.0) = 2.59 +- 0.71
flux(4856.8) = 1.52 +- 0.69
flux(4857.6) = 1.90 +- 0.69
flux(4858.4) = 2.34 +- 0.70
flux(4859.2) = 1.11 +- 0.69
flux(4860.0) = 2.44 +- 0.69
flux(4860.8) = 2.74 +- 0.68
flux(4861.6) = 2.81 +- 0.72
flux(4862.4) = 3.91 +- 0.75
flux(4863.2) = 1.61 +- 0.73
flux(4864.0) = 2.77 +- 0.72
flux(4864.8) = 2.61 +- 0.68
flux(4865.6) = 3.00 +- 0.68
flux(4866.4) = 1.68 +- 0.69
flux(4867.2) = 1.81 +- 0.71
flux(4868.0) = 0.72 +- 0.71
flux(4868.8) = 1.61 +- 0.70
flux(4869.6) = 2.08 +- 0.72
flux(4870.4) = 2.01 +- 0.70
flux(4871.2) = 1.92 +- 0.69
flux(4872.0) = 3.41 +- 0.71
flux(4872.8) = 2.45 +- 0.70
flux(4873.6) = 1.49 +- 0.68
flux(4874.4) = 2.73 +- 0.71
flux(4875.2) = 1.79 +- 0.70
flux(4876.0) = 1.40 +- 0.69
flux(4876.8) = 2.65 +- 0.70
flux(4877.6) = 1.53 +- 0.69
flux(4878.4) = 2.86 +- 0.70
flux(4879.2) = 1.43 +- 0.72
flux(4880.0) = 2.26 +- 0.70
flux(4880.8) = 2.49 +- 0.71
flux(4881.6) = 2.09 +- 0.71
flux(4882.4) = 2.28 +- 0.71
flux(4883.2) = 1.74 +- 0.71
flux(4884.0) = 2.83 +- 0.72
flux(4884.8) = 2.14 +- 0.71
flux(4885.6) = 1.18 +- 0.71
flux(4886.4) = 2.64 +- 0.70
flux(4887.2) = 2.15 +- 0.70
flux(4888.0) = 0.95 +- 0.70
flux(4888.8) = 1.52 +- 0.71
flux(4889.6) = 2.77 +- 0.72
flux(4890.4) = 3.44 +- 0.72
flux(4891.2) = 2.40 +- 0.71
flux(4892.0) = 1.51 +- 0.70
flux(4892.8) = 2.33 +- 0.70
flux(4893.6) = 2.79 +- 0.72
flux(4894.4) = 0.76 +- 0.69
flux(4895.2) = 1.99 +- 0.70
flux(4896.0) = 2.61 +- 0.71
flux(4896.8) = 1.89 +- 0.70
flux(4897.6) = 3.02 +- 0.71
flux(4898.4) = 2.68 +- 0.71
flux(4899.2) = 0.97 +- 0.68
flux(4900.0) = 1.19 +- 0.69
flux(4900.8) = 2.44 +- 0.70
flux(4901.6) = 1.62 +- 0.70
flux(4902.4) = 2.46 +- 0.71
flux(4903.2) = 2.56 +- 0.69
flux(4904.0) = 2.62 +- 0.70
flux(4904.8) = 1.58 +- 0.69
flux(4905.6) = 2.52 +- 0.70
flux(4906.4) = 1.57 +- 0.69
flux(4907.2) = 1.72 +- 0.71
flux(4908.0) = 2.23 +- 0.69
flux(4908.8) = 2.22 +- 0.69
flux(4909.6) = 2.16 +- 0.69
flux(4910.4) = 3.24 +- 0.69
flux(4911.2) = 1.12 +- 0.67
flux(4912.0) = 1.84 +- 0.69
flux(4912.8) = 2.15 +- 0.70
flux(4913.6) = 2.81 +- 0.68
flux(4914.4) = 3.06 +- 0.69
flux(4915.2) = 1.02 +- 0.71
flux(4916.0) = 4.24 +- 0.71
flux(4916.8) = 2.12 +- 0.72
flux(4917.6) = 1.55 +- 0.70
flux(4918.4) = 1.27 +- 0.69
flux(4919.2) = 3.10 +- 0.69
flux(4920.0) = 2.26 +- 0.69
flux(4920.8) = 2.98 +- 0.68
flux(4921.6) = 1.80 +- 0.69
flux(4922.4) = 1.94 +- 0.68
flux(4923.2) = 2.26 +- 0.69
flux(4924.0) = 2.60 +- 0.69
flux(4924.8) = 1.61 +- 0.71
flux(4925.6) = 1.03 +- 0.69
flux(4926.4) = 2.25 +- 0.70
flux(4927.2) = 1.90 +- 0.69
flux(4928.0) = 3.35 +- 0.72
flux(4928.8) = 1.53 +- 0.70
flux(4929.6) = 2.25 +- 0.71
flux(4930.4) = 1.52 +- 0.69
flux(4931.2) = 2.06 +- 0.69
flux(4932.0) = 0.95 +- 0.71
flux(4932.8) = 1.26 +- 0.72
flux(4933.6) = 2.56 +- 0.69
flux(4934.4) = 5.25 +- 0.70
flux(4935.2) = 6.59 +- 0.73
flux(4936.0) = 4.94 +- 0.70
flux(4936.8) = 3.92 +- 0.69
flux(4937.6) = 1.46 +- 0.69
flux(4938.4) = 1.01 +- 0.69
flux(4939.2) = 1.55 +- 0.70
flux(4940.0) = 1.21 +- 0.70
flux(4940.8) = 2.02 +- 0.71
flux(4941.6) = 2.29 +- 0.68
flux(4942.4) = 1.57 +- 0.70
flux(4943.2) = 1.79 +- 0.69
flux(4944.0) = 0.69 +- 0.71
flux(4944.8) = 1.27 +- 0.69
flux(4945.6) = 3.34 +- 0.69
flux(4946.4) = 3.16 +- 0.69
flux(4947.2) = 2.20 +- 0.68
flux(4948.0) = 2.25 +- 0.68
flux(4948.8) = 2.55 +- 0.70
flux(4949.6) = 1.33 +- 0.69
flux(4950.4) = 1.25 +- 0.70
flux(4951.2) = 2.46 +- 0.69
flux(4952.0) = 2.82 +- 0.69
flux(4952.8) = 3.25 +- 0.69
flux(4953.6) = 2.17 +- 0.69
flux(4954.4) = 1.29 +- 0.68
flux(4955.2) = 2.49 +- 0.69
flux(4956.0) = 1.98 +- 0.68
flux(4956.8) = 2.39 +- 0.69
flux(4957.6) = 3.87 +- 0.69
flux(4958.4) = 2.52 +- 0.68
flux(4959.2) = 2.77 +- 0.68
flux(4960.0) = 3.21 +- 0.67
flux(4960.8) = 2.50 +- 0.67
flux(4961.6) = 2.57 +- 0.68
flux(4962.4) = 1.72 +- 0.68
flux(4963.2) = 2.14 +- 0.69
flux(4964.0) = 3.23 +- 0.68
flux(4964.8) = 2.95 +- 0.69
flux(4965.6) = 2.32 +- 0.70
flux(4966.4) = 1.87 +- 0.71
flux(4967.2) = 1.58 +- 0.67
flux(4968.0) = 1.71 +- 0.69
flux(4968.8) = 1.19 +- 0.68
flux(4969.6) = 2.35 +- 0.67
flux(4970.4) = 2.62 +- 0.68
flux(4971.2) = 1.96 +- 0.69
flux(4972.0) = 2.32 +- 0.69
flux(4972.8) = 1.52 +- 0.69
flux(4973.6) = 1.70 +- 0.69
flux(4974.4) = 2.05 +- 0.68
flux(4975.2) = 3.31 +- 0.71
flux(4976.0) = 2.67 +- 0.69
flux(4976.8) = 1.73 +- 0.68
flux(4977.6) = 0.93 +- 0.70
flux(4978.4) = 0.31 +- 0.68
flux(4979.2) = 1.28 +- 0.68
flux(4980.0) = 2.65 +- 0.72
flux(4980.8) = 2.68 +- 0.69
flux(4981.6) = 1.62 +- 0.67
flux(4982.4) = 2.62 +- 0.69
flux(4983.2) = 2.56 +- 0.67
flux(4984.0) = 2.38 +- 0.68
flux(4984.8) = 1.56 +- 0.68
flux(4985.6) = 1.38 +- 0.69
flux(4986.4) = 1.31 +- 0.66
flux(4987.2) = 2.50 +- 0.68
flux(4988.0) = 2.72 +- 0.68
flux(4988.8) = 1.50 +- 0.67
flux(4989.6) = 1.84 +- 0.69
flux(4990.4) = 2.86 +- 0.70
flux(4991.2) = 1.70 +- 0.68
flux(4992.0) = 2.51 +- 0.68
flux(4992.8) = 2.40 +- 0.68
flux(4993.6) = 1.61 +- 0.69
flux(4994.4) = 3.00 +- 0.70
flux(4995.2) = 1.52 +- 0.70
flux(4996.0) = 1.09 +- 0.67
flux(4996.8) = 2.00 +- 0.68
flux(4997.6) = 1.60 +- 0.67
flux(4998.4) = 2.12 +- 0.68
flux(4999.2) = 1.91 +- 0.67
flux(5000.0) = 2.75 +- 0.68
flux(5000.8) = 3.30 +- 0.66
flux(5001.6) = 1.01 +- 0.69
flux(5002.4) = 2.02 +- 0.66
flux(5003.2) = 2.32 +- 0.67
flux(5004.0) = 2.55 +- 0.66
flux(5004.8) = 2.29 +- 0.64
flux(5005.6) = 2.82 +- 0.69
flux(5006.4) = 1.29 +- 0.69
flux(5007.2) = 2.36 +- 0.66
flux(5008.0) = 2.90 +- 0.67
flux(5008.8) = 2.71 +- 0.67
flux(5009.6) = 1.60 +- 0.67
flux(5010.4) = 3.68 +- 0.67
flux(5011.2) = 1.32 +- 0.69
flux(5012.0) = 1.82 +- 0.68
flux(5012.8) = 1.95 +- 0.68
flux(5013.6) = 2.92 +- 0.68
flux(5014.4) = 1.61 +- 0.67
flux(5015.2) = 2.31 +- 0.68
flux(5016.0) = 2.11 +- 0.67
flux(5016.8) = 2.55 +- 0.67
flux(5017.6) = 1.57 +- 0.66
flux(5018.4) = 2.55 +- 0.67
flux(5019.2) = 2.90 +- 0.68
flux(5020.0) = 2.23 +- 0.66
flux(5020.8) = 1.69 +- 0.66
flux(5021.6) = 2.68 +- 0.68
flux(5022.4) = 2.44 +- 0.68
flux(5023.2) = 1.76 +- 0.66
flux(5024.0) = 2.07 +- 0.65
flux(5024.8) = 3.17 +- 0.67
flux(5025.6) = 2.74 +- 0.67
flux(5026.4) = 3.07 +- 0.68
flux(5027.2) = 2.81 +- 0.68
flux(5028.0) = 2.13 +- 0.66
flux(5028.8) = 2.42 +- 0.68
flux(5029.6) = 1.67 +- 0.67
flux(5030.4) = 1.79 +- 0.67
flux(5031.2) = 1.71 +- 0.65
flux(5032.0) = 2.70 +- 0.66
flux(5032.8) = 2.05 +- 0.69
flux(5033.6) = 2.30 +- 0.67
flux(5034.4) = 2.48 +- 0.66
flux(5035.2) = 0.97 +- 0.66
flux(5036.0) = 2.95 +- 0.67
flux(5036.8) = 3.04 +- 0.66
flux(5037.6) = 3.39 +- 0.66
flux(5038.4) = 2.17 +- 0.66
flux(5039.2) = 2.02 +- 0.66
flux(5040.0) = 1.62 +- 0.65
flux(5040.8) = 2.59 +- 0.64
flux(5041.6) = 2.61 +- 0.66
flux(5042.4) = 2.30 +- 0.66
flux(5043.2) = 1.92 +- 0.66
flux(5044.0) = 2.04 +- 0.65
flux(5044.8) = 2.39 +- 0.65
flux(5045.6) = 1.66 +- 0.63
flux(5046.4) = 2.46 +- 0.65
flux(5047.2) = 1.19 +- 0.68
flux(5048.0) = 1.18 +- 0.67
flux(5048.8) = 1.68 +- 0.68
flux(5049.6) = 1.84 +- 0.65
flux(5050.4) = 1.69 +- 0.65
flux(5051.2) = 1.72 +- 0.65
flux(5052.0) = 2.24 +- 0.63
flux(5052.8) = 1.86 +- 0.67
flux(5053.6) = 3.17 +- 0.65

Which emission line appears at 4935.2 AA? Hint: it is H-gamma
